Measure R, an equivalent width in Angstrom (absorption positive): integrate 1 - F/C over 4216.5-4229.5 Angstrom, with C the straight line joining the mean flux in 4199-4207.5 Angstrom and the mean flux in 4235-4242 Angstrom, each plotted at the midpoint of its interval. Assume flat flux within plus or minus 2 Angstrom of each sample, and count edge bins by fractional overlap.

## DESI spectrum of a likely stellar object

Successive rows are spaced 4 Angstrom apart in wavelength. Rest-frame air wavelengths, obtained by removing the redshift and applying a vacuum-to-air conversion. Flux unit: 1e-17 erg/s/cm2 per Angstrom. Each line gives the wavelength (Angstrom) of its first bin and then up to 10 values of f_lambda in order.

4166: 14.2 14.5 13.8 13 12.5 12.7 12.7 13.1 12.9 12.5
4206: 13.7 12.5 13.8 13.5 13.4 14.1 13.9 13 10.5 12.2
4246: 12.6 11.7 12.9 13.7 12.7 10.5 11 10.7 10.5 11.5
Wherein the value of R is -1.7 Angstrom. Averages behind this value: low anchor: 13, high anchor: 11.3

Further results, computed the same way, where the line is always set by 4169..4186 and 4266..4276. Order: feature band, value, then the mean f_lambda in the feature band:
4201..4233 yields -3.2 Angstrom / 13.4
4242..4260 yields -2.2 Angstrom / 12.7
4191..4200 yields -0.1 Angstrom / 13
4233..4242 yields 0.0 Angstrom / 11.7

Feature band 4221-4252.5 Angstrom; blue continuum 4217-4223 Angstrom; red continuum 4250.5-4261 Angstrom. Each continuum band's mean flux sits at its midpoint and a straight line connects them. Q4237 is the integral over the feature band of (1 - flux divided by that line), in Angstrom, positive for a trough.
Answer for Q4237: 1.4 Angstrom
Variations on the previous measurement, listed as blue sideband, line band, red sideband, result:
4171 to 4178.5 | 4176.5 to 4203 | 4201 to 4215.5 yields 1.2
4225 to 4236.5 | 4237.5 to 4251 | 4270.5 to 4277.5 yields 0.8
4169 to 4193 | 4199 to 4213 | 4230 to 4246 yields -0.2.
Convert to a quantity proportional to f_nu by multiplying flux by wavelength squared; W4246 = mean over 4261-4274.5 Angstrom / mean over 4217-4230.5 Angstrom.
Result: 0.83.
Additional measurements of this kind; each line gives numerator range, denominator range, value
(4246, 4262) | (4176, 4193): 1.03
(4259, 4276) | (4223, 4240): 0.90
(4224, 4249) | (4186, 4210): 1.00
